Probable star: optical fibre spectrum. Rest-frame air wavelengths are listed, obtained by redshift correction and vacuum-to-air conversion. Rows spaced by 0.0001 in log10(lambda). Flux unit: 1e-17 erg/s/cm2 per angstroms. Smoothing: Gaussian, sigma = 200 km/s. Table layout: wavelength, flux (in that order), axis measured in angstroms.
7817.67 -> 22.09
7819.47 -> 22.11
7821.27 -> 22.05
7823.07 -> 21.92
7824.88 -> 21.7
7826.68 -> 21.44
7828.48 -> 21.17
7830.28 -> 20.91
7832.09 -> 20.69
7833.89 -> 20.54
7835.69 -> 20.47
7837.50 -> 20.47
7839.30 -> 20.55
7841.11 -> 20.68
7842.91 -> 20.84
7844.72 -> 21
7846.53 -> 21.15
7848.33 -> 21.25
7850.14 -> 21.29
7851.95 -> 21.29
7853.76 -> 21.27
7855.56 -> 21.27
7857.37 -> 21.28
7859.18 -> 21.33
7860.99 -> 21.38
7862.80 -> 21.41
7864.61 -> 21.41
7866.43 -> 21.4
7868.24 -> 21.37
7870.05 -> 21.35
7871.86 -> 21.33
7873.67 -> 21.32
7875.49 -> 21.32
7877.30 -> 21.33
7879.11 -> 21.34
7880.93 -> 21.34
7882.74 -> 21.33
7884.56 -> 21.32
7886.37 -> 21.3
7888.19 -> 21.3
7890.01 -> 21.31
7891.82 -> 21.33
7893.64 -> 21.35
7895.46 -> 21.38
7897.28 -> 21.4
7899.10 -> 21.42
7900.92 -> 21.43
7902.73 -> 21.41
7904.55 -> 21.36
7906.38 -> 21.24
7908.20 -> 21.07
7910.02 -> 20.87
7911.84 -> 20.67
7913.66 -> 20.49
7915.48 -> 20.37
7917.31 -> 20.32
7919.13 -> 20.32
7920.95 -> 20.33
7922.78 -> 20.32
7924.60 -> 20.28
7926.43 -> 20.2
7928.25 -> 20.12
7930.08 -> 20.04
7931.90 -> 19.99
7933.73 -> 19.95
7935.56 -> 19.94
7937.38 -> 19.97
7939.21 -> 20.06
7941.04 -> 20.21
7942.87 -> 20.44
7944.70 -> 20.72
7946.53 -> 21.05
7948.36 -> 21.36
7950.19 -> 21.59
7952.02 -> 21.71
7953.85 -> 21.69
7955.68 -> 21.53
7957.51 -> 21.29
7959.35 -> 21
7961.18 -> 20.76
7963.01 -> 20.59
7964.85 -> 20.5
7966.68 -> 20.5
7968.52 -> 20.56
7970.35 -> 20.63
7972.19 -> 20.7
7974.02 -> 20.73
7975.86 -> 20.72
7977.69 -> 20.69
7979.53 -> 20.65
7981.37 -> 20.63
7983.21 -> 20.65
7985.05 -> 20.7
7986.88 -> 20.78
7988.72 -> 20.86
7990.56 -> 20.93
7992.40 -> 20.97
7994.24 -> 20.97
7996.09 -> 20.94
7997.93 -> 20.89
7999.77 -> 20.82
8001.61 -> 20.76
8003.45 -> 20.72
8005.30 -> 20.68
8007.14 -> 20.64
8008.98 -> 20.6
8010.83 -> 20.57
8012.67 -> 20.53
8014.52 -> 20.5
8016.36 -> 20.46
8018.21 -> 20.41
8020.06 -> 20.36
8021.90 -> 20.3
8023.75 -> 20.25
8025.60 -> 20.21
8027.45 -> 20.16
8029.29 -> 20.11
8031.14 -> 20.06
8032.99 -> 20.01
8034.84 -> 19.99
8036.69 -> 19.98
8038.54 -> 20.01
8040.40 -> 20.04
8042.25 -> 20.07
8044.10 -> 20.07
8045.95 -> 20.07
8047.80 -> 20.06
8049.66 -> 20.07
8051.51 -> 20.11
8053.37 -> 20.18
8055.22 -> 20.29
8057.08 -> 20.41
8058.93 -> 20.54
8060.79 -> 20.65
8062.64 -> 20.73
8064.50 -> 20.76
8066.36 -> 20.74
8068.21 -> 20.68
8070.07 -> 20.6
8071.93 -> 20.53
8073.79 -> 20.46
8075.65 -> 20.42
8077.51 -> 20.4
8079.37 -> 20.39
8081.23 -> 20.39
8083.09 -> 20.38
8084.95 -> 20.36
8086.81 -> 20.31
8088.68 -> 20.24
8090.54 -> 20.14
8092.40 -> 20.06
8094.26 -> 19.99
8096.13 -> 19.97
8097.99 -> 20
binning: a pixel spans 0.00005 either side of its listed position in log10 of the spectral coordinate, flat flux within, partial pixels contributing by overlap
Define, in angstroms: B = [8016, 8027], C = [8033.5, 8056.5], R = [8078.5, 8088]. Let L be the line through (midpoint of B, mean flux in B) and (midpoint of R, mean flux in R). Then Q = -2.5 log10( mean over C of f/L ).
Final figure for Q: 0.01 mag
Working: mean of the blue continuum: 20.3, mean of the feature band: 20.1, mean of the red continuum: 20.4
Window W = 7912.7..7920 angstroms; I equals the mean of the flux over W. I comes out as 20.4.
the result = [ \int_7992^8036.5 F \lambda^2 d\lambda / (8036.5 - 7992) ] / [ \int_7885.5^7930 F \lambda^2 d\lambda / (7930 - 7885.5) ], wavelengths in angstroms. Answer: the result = 1.0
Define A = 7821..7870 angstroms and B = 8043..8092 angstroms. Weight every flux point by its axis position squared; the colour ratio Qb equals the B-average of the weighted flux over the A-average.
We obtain 1.02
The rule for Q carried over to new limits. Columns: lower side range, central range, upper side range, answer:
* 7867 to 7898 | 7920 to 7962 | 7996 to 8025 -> 0.02 mag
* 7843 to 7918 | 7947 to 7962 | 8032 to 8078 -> -0.03 mag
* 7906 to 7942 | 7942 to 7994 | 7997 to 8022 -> -0.02 mag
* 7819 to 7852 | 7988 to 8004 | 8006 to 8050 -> -0.03 mag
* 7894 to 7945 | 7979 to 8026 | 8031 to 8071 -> -0.01 mag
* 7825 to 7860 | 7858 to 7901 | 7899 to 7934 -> -0.03 mag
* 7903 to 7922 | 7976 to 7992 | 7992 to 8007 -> 0.00 mag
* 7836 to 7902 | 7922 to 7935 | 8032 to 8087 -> 0.04 mag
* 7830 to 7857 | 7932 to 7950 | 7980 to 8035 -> 0.01 mag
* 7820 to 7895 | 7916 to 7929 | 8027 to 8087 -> 0.03 mag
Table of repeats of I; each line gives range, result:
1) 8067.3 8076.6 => 20.5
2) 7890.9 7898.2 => 21.4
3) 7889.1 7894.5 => 21.3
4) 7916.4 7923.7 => 20.3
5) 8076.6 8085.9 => 20.4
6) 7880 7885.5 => 21.3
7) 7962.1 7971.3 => 20.5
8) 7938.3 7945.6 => 20.3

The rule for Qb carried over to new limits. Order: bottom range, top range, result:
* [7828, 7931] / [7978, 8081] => 1.01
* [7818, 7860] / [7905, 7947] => 0.98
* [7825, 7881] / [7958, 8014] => 1.01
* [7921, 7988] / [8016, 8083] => 1.01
